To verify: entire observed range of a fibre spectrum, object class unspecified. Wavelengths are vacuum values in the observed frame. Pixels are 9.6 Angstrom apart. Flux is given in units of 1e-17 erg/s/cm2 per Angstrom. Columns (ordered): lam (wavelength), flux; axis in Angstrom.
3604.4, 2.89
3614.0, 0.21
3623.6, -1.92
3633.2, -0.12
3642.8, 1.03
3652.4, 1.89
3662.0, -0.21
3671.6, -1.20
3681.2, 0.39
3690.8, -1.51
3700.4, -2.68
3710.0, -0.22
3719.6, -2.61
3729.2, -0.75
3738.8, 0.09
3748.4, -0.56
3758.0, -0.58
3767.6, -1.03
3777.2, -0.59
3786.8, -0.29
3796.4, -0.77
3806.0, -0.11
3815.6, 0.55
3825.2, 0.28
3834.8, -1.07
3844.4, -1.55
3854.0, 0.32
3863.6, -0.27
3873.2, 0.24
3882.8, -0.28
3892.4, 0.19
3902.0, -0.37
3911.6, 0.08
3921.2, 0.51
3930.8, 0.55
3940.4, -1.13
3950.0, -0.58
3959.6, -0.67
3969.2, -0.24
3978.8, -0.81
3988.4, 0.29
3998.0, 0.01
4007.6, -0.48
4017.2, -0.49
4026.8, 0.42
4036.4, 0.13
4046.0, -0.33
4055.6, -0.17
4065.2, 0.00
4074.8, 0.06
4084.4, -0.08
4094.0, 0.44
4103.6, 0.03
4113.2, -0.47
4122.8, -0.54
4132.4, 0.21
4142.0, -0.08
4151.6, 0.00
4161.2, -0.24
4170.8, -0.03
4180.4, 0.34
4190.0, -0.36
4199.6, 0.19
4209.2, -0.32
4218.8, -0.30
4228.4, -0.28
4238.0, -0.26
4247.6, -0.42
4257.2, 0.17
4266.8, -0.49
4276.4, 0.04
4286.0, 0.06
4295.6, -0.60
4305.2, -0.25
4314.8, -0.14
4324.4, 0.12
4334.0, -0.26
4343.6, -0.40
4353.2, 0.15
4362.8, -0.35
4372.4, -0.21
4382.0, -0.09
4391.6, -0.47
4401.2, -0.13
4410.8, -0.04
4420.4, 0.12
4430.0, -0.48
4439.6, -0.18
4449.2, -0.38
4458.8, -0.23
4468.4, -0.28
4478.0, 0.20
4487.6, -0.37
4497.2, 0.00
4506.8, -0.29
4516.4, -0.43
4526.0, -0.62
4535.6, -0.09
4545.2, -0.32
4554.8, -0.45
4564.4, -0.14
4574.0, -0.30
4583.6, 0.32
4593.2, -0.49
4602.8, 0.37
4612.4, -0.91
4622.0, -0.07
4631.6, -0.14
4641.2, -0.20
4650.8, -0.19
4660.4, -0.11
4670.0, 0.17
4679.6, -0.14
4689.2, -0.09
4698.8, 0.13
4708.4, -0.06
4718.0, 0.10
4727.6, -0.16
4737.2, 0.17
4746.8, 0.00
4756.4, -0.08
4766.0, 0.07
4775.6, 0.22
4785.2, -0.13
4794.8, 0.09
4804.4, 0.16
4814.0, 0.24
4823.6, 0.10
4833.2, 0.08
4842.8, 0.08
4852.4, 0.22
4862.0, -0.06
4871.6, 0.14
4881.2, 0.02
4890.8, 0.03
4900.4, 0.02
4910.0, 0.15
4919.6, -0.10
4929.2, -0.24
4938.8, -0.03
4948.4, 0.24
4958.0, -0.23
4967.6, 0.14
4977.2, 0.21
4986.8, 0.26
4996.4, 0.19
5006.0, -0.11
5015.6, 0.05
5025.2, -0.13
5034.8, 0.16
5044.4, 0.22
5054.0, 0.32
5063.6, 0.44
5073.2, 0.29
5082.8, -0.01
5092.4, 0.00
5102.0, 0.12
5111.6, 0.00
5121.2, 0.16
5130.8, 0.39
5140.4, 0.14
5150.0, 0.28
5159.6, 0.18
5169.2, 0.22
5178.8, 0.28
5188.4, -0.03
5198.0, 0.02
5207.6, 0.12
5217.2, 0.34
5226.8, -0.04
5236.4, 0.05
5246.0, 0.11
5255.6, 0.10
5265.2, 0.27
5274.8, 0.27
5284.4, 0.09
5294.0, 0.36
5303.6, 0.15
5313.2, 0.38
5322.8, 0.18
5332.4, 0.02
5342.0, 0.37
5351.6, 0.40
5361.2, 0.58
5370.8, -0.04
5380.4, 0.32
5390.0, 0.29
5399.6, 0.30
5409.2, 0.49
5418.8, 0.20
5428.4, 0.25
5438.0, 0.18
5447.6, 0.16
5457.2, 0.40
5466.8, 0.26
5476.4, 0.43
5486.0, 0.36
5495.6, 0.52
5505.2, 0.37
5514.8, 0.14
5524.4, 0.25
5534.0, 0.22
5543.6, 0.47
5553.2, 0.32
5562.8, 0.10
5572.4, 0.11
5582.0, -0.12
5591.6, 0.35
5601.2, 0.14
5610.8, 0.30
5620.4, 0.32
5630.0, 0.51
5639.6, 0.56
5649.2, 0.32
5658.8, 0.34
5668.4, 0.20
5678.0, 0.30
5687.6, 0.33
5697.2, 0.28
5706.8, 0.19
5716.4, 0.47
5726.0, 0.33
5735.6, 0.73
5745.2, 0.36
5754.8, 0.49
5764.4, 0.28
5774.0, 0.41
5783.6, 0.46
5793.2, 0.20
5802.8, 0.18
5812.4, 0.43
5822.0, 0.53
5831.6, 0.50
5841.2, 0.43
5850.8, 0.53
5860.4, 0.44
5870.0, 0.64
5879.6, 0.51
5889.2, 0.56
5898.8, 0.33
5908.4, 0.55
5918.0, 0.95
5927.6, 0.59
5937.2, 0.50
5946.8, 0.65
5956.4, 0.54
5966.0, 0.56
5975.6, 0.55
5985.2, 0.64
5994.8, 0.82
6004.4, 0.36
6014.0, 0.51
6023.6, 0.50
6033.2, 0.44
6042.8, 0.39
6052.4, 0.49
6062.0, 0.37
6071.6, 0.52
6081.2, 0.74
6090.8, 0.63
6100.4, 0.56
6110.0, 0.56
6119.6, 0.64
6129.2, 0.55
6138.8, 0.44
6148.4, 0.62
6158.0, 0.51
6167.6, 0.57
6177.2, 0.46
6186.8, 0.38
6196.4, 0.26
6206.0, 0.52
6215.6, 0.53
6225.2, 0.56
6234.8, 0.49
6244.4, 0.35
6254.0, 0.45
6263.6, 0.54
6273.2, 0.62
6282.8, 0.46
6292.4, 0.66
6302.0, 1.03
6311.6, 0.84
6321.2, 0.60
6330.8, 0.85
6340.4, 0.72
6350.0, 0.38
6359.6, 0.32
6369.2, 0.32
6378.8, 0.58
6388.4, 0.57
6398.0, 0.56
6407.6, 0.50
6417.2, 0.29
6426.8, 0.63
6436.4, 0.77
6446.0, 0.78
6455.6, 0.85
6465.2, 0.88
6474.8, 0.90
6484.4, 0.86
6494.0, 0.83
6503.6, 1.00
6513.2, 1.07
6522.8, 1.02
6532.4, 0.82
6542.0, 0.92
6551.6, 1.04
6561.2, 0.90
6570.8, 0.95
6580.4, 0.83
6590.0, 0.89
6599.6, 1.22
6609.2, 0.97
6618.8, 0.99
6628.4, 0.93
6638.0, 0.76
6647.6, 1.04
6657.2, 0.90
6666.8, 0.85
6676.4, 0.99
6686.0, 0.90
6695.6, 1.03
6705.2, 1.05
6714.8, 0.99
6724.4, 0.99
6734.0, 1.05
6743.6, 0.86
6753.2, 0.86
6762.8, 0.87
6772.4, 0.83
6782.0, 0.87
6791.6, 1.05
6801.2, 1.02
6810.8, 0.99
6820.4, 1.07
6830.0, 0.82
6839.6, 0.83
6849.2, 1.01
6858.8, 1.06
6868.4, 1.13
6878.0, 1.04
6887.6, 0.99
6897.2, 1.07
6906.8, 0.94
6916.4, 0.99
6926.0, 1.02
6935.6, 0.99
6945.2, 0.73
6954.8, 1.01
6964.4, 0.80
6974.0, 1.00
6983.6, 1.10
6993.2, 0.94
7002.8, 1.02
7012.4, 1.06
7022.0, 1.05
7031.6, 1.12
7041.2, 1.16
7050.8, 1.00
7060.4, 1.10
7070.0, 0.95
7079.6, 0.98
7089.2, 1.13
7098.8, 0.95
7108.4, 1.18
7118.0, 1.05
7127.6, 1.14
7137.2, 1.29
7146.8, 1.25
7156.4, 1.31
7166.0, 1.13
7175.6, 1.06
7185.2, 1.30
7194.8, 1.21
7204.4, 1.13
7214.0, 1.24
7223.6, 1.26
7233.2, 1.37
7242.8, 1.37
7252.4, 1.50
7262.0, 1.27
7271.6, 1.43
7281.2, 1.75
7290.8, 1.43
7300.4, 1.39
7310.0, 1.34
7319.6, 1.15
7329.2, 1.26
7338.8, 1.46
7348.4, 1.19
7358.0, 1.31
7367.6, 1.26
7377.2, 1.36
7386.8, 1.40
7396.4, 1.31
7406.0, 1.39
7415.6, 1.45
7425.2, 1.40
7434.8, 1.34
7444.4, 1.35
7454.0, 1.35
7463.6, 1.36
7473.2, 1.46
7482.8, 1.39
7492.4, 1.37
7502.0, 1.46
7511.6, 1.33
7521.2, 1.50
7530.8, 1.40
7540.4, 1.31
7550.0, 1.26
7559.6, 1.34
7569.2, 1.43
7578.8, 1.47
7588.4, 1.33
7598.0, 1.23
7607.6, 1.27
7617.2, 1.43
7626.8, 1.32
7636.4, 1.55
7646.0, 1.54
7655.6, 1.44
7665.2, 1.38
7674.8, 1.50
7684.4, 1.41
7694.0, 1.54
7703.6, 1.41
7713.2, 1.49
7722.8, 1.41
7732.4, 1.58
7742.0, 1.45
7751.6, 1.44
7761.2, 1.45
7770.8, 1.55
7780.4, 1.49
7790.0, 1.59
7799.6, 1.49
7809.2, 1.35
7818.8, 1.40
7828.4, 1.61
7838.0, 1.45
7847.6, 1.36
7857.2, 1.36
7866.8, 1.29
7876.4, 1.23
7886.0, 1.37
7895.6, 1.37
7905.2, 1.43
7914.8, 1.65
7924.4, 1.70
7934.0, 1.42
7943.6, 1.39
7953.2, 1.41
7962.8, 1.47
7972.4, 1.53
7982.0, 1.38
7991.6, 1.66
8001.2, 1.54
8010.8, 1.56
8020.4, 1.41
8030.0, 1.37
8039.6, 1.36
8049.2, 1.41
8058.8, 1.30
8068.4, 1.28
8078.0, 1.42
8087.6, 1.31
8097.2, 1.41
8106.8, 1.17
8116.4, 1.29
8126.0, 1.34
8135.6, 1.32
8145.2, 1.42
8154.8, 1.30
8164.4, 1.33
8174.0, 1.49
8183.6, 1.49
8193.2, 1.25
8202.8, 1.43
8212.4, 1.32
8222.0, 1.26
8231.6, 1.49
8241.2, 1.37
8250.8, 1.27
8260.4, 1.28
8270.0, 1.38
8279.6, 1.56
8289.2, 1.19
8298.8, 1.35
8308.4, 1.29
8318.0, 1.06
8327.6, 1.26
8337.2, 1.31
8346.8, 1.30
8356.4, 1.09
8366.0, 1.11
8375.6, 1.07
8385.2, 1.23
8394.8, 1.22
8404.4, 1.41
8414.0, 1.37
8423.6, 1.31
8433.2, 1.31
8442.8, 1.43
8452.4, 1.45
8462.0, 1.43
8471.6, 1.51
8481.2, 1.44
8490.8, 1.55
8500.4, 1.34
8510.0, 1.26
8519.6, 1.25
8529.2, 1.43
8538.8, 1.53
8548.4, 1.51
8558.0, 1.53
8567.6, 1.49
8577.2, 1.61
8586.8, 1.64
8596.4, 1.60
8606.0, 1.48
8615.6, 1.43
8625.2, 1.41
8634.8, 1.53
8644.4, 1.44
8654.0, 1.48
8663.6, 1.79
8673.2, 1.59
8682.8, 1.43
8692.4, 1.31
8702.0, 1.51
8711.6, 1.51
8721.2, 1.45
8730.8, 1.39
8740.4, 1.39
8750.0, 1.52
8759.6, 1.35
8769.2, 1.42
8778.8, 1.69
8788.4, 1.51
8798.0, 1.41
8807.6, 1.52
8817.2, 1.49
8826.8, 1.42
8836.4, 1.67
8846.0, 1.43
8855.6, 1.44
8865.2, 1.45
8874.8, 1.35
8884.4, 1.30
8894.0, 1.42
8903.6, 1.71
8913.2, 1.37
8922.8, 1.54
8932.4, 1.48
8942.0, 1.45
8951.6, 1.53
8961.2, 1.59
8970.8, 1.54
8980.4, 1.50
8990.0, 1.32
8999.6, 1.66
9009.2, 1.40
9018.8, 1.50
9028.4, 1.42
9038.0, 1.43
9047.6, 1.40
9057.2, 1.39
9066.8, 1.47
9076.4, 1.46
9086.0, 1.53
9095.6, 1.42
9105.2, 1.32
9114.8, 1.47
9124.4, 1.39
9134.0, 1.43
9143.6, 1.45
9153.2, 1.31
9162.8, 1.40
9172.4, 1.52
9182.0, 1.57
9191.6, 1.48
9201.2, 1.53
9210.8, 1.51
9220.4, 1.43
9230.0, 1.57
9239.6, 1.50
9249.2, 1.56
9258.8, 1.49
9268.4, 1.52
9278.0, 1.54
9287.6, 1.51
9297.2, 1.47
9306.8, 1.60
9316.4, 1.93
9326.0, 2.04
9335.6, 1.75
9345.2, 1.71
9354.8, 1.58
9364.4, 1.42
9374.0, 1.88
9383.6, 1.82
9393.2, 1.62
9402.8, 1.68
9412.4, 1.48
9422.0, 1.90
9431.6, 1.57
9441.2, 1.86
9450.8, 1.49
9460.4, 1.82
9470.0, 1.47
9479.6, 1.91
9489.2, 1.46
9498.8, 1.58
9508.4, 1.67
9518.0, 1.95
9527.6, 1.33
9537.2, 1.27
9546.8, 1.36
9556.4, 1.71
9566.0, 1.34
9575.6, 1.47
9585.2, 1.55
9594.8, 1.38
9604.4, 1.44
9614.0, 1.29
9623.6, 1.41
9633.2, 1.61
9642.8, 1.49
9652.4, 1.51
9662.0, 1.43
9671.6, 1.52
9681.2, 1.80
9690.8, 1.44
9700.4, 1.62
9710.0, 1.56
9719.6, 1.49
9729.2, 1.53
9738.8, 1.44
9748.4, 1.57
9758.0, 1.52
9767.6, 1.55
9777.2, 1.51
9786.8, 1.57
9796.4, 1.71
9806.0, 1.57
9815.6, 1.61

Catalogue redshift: 0.62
